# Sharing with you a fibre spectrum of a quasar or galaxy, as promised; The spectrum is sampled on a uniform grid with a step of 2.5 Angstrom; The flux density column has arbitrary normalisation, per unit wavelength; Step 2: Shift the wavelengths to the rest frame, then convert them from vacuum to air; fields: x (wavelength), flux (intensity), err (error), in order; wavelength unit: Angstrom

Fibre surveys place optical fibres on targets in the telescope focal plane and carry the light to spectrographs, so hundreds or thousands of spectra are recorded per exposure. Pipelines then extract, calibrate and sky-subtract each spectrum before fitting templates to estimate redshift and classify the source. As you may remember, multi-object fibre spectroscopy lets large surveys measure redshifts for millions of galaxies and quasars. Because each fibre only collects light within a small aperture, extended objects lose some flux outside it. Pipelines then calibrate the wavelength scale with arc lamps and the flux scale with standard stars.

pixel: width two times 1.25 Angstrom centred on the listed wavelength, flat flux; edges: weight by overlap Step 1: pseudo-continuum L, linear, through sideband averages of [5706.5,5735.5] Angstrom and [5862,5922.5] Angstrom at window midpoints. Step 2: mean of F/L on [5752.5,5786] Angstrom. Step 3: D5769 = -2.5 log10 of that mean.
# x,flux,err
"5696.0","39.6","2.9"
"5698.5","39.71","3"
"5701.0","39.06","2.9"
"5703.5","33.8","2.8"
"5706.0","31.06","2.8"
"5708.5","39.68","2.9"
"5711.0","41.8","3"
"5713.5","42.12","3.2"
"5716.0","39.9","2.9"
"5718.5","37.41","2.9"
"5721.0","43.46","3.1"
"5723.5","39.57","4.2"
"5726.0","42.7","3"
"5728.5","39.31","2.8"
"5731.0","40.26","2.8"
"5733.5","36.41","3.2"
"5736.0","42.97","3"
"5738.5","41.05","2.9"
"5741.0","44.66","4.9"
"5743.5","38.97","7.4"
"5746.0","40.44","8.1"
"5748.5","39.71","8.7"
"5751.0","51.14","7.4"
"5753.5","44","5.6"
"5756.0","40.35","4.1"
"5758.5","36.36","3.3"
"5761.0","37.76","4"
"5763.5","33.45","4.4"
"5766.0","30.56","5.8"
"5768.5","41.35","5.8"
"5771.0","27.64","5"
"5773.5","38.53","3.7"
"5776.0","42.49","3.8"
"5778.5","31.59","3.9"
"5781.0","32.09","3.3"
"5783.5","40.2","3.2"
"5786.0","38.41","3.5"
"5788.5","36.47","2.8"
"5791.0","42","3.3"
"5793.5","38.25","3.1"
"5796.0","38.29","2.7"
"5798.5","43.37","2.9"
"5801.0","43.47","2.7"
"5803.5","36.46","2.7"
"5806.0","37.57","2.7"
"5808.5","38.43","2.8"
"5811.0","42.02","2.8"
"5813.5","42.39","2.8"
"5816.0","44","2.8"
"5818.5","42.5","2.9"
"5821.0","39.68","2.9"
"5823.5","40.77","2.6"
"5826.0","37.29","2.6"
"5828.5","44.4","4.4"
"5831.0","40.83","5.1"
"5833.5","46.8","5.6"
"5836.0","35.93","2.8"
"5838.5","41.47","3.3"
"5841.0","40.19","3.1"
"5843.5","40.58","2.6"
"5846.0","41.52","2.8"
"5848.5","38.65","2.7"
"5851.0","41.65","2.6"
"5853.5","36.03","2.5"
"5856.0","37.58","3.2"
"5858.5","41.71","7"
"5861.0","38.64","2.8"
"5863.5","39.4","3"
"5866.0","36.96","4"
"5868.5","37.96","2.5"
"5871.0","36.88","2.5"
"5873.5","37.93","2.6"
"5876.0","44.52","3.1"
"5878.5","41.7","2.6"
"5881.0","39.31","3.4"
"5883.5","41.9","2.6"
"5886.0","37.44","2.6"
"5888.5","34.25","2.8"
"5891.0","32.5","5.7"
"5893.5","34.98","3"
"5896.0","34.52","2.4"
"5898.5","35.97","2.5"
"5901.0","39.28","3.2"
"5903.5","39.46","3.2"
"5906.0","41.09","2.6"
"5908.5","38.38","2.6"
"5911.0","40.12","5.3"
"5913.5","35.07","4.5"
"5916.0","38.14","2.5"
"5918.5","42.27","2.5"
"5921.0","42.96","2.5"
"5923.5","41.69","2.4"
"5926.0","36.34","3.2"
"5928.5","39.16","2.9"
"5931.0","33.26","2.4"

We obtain 0.085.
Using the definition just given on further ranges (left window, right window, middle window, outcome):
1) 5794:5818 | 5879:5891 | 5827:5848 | -0.05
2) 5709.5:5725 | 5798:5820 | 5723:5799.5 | 0.05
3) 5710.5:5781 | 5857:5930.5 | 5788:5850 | -0.04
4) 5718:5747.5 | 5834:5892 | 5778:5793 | 0.08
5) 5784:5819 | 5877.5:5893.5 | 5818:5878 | -0.03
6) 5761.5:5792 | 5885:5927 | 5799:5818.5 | -0.12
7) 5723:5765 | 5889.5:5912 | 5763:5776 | 0.14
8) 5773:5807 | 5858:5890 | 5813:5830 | -0.08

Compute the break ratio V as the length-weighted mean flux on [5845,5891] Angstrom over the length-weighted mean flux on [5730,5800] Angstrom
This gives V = 1.00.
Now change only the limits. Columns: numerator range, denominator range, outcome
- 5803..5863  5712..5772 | 1.02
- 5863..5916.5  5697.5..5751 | 0.95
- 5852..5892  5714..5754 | 0.93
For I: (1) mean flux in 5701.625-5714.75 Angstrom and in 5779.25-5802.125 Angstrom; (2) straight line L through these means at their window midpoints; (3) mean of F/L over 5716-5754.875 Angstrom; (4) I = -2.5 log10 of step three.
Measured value -0.089 mag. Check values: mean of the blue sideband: 37.8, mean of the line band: 41.4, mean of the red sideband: 39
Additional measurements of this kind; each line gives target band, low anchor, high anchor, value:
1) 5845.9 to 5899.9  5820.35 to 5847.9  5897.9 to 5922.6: 0.053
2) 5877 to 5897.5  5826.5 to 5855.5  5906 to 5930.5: 0.074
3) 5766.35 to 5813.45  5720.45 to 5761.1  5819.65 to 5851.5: 0.075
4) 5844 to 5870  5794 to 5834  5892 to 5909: 0.007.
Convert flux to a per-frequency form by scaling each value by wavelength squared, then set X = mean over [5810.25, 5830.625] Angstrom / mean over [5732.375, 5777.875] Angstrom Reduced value 1.08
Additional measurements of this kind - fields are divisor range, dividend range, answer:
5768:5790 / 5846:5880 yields 1.11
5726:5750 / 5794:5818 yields 1.02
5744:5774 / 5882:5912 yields 1.02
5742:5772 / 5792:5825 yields 1.07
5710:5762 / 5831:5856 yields 1.02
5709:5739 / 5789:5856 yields 1.03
